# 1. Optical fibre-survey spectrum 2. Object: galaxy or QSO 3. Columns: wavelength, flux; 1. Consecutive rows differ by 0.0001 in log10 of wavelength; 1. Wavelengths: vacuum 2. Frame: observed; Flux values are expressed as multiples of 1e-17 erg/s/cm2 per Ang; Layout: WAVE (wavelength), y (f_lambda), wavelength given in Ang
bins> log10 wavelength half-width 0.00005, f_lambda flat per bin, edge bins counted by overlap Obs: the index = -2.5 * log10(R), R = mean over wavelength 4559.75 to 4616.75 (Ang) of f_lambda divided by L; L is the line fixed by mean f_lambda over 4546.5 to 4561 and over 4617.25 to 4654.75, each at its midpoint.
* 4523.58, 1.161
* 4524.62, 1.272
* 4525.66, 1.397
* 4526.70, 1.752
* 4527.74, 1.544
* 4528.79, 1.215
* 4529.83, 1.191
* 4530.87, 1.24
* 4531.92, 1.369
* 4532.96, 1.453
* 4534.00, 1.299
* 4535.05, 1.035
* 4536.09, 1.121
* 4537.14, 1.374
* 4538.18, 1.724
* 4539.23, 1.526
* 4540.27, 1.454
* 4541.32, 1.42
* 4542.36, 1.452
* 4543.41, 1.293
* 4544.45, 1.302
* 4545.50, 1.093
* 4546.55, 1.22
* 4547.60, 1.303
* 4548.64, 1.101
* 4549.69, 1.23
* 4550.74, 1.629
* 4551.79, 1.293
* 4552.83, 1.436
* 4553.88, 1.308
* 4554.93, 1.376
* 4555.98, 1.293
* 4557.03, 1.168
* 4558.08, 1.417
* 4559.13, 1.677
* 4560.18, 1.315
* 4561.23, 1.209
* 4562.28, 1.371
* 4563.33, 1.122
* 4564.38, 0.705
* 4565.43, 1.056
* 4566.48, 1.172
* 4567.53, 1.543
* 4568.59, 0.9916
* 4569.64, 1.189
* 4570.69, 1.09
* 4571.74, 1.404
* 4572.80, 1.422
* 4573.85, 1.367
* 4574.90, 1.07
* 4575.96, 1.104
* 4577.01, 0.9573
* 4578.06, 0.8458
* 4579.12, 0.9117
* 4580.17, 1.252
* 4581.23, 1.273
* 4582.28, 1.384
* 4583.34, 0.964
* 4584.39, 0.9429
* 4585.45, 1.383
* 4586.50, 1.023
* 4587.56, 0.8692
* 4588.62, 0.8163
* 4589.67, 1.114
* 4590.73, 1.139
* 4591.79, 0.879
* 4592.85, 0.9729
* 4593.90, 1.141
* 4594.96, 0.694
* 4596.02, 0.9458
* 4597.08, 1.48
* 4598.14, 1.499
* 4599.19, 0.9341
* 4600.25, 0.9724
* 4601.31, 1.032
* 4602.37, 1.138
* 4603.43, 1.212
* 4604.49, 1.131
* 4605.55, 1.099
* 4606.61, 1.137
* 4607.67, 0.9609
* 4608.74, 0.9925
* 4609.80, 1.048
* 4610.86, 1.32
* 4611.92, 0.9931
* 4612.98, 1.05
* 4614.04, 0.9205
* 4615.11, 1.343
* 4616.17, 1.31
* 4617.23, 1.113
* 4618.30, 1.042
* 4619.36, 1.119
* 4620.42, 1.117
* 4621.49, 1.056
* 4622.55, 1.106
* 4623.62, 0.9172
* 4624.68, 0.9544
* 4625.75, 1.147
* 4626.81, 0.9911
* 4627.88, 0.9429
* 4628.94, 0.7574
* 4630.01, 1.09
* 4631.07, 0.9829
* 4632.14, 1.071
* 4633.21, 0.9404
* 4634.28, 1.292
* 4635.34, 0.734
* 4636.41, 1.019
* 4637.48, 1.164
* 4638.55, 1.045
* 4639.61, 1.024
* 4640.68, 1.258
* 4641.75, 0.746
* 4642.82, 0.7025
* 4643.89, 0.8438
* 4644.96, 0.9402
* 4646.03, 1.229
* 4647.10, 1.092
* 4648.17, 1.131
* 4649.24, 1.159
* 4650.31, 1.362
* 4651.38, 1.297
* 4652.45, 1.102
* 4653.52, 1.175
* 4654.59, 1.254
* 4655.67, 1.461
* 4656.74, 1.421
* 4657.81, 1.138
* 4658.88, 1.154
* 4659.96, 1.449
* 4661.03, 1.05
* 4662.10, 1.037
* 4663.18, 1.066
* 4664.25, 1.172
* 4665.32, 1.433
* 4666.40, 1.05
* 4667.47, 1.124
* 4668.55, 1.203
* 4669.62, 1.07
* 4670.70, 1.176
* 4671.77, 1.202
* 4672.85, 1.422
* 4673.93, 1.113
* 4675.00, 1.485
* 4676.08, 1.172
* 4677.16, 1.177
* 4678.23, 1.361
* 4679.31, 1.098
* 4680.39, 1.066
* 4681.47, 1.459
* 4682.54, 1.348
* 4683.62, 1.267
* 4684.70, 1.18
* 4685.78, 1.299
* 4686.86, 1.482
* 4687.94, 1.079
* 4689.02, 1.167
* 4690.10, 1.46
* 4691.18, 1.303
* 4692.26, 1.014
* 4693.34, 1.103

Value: 0.10 mag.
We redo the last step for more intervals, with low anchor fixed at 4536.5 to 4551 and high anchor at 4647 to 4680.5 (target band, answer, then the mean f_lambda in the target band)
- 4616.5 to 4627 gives 0.19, 1.06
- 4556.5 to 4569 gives 0.09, 1.23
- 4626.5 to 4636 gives 0.27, 0.978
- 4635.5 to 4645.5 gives 0.28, 0.962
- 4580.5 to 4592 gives 0.21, 1.08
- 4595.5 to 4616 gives 0.15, 1.12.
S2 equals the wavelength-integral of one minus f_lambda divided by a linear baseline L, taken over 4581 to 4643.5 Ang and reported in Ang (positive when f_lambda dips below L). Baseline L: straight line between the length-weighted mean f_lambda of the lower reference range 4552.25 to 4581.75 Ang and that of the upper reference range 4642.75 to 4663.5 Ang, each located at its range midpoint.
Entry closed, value 7.0 Ang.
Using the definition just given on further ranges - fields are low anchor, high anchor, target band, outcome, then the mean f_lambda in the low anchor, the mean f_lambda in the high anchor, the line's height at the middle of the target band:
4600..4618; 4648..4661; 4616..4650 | 4.3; 1.11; 1.25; 1.18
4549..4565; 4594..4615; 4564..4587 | 1.4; 1.3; 1.09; 1.22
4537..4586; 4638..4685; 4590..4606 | 1.9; 1.26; 1.18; 1.23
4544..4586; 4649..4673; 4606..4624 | 1.9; 1.22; 1.21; 1.22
